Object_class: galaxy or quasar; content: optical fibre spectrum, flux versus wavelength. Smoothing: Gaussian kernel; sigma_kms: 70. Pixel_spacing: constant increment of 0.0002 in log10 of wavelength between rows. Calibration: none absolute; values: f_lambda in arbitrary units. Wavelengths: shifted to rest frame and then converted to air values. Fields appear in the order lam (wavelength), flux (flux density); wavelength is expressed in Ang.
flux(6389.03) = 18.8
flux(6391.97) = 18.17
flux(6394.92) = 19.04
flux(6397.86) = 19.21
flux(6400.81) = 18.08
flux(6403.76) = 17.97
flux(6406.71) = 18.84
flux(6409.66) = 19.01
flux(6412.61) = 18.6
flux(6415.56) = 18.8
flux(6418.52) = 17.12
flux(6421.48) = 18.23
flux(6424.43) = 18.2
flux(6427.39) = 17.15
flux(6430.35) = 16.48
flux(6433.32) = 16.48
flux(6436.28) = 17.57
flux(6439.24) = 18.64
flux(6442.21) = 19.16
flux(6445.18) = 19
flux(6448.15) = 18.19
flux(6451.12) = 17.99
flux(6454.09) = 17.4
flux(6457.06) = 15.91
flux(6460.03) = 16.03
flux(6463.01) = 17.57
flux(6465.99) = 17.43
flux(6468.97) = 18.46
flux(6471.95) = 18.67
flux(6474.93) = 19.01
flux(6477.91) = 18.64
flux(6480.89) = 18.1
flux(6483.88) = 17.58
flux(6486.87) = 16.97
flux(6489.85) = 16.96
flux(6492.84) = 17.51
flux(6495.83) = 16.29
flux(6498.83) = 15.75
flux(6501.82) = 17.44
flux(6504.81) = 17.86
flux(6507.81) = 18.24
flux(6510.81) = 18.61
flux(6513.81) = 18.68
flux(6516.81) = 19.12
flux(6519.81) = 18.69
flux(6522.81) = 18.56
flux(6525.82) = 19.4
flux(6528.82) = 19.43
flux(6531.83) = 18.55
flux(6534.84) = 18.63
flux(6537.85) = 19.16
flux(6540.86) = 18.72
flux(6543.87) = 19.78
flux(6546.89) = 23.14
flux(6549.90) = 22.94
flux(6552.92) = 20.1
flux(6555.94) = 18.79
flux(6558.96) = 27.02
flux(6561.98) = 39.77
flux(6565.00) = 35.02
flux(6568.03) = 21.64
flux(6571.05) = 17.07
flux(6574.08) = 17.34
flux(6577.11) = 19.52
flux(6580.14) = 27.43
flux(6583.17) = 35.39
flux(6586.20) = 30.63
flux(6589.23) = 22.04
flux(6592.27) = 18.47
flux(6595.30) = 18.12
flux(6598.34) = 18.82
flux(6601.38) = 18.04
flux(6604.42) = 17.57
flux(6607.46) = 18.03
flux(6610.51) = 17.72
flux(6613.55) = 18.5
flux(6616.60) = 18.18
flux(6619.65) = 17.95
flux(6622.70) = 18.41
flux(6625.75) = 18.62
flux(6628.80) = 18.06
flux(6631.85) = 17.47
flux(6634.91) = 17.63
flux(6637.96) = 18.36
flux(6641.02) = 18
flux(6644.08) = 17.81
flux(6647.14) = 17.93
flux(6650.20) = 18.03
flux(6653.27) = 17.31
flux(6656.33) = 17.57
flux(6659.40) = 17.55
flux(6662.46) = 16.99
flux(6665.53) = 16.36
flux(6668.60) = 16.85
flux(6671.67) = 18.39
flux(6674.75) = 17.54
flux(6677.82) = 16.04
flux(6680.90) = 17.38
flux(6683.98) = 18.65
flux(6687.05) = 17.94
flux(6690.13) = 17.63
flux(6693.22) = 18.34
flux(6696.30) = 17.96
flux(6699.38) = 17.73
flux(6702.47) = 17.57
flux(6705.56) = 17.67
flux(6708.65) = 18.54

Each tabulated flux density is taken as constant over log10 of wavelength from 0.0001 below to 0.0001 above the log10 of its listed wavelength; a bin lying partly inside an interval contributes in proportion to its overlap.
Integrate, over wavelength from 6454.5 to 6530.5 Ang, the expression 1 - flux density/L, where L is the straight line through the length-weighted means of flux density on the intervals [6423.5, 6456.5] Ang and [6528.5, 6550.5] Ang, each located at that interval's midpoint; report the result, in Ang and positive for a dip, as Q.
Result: 4.25 Ang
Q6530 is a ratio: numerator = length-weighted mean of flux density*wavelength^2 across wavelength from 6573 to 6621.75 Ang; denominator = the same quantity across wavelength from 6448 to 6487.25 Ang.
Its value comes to 1.22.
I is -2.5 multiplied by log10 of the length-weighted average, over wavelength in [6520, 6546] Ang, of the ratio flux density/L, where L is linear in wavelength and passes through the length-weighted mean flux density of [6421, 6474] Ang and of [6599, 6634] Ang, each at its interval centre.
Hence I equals -0.07 mag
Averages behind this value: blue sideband 17.7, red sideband 18.1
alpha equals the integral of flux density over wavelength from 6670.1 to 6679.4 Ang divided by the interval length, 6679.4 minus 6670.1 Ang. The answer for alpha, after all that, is 17.3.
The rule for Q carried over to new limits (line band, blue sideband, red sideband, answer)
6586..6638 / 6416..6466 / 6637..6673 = -3.48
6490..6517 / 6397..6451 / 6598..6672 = 0.60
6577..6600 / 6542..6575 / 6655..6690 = -1.81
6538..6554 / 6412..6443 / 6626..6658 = -2.67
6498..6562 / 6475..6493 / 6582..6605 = -0.74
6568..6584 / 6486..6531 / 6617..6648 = -4.14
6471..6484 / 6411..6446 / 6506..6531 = -0.04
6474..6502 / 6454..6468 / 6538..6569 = 2.43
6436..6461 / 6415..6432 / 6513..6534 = 0.14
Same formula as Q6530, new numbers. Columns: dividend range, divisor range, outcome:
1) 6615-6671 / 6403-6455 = 1.05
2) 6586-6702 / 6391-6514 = 1.08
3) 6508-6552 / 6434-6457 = 1.11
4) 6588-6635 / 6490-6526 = 1.06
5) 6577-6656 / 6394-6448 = 1.15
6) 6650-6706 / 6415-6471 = 1.07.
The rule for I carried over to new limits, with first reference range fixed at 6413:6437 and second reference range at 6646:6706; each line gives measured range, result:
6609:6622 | -0.033 mag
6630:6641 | -0.018 mag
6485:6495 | 0.028 mag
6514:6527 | -0.080 mag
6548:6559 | -0.225 mag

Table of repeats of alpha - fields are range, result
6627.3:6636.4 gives 17.7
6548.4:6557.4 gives 20.6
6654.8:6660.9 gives 17.6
